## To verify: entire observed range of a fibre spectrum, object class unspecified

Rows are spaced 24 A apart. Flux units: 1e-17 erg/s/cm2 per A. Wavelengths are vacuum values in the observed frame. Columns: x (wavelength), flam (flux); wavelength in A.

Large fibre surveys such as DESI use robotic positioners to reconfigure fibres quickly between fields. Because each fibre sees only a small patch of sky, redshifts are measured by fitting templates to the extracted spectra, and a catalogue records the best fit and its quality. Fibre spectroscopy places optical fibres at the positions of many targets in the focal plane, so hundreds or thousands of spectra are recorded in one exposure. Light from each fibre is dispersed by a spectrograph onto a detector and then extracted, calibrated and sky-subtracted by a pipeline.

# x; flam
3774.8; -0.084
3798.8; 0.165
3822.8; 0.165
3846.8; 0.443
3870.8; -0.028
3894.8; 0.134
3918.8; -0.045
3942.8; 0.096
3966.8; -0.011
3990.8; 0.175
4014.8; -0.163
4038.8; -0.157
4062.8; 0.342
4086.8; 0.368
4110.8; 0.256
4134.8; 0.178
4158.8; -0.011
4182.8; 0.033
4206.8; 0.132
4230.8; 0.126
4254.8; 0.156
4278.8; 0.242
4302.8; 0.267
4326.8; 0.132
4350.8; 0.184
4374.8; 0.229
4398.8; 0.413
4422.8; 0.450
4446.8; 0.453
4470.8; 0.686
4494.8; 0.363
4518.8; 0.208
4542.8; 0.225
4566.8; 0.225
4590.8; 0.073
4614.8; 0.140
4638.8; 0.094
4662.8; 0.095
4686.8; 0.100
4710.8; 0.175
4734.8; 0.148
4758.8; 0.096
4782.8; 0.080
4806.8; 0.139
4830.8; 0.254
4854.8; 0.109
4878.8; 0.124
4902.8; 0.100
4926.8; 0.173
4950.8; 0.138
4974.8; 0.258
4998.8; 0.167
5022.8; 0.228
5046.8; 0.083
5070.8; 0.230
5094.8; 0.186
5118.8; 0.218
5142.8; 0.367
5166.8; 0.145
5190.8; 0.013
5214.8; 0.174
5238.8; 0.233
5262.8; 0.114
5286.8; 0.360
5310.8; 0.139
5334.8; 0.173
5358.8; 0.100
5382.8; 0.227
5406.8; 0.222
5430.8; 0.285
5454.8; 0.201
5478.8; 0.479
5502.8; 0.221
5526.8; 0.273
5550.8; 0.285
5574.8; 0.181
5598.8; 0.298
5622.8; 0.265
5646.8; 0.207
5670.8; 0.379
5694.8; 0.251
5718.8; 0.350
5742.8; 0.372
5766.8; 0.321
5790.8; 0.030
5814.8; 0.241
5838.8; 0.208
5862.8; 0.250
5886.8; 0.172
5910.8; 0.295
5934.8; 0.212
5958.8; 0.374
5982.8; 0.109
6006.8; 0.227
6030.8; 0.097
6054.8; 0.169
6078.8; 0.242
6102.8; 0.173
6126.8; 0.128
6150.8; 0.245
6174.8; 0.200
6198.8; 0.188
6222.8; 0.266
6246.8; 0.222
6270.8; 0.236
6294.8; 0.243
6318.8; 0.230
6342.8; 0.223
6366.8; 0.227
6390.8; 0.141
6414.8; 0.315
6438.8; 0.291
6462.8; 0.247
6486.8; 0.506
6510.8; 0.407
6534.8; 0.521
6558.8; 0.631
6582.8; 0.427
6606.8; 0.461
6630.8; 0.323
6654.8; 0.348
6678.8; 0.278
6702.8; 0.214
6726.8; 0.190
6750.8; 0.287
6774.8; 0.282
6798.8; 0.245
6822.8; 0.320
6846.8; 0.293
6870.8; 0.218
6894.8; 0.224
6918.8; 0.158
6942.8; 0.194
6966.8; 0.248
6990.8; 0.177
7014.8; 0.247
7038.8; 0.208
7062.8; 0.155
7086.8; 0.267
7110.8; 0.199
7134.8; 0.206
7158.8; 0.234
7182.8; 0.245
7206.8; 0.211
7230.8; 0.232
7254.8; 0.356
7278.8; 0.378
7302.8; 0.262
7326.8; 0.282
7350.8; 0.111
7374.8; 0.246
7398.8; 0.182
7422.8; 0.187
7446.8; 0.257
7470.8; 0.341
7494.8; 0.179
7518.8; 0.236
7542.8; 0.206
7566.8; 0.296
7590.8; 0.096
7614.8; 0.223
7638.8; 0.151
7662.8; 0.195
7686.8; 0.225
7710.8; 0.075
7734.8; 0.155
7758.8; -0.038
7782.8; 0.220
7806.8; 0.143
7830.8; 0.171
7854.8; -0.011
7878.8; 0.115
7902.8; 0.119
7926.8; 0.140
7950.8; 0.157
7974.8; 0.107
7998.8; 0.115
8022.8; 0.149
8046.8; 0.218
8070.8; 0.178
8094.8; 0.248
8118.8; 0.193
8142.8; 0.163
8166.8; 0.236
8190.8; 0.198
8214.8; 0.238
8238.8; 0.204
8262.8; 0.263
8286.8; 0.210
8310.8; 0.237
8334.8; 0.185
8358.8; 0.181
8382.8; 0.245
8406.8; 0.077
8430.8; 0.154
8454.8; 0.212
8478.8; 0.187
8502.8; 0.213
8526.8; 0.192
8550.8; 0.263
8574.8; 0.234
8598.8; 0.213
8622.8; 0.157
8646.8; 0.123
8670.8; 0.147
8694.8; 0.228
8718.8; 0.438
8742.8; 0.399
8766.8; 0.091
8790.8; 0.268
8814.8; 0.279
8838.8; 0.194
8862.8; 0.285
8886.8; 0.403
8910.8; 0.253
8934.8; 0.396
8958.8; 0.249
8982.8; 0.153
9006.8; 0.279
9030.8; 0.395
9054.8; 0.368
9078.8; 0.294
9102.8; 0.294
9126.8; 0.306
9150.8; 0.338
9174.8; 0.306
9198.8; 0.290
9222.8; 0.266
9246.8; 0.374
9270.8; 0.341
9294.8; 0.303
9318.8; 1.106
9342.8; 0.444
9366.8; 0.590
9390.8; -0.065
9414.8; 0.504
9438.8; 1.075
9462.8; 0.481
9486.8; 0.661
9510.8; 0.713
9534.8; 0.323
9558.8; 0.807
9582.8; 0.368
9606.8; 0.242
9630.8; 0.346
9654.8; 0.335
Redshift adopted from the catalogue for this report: 1.342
